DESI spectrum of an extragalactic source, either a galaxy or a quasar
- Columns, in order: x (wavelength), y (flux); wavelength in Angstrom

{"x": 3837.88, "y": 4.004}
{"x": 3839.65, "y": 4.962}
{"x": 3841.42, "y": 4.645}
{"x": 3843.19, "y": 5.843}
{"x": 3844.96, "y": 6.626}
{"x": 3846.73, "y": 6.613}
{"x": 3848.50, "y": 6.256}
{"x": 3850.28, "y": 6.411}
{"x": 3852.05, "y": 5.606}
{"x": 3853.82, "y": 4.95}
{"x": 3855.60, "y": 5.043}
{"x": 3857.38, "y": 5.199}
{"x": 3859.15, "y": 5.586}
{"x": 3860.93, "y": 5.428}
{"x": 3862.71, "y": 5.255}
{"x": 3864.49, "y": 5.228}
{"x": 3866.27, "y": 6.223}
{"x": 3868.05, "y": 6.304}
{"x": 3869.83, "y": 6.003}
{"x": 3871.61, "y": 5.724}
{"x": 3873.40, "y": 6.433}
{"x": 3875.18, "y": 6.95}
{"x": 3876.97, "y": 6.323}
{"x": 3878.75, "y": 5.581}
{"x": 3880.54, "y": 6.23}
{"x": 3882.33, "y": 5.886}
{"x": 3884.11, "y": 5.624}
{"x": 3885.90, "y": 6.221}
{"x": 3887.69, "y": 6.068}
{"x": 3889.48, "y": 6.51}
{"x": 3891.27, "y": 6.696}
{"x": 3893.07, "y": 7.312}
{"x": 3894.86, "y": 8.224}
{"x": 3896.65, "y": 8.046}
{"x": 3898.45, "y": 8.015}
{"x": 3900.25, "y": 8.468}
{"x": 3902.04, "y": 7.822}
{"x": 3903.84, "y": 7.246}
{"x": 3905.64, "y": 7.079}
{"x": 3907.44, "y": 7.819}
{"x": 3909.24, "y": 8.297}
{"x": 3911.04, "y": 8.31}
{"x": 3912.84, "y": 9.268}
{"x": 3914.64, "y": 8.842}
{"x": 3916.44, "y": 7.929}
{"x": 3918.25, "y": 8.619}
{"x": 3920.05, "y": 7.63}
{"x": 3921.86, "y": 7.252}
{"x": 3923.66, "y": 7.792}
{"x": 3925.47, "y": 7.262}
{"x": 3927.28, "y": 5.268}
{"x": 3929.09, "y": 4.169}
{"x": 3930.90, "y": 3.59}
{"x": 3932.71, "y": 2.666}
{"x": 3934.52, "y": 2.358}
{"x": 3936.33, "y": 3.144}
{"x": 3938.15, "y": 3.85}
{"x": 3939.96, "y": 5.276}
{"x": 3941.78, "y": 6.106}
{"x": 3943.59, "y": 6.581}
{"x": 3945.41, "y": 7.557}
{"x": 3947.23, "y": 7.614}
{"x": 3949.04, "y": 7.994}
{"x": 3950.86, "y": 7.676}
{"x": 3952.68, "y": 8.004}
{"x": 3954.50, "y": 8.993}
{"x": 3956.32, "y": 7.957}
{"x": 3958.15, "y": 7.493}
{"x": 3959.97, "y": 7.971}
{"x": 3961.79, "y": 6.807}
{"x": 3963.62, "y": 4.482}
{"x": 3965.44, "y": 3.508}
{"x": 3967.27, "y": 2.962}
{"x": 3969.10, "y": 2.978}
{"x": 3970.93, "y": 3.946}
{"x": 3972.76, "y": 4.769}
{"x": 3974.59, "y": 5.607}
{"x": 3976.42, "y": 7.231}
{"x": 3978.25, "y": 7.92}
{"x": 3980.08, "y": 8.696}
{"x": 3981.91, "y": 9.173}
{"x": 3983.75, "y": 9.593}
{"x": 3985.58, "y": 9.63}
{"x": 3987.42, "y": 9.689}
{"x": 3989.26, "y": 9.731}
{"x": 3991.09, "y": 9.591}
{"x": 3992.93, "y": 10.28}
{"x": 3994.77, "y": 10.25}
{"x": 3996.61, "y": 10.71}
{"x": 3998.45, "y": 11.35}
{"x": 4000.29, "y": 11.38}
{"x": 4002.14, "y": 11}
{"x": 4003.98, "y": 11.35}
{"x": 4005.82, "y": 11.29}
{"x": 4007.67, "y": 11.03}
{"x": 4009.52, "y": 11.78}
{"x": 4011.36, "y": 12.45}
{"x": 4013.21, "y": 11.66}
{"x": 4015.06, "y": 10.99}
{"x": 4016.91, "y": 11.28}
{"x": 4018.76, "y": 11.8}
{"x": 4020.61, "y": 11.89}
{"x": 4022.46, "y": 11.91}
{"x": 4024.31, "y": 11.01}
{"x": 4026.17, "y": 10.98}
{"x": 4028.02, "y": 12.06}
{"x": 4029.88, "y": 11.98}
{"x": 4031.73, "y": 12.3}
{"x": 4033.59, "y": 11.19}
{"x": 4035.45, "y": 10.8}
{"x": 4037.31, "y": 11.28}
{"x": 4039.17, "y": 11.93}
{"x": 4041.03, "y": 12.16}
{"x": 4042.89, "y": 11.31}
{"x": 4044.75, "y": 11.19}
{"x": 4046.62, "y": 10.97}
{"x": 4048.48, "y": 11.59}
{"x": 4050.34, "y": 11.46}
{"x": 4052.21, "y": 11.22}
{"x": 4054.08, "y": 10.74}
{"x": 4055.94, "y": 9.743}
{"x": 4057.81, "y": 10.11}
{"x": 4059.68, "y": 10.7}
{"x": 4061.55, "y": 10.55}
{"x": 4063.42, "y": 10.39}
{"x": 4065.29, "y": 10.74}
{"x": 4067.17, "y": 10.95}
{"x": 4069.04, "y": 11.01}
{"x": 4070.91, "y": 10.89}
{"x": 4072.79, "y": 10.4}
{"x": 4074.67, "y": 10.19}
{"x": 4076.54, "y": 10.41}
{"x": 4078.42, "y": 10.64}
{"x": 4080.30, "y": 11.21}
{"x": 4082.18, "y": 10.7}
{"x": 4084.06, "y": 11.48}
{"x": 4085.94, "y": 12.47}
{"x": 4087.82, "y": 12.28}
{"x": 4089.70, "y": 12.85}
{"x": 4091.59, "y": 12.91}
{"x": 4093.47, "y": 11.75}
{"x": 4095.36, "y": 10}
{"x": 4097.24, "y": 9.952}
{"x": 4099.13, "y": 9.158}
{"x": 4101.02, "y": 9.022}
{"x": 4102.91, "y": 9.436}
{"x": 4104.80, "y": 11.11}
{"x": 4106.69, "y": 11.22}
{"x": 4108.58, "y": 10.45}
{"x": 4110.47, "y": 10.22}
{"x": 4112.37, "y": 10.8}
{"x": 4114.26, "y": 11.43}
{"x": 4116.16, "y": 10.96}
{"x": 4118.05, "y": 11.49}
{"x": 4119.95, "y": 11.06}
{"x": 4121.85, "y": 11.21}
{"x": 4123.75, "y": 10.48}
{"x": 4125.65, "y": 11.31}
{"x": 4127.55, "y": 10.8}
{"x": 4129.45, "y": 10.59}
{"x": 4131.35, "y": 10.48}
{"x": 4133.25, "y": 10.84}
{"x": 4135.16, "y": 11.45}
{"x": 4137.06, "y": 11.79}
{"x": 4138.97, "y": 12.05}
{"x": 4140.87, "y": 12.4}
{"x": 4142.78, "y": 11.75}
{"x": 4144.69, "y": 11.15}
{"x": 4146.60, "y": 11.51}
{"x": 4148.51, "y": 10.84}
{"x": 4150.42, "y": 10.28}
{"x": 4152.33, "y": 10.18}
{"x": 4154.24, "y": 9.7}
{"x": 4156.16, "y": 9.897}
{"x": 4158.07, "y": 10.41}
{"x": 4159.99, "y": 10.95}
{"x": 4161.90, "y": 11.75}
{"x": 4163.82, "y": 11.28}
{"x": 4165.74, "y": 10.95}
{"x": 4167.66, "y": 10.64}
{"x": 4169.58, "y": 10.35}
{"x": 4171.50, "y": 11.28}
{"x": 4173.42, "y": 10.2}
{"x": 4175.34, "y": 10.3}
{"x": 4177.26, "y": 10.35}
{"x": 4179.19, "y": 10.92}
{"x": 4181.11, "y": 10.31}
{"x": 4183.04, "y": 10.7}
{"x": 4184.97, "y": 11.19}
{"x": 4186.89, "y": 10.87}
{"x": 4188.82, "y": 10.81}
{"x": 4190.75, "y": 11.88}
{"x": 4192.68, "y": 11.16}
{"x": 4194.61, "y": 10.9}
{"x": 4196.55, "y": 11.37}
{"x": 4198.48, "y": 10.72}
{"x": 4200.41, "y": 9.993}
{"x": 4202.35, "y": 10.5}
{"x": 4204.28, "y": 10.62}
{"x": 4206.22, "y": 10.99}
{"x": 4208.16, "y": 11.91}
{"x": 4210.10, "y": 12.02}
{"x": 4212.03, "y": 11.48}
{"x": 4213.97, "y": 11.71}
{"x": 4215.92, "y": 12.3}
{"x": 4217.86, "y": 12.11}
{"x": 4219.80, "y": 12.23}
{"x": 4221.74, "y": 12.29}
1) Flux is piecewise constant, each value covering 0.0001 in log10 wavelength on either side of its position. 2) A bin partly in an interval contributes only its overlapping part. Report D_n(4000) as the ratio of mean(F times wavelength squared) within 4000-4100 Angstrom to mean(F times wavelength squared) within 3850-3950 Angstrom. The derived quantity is 1.9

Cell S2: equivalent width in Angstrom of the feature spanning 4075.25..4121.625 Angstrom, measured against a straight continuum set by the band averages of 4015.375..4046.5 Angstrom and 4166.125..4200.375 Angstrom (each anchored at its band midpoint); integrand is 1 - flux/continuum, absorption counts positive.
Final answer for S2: 1.1 Angstrom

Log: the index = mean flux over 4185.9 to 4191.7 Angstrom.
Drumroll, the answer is 11.2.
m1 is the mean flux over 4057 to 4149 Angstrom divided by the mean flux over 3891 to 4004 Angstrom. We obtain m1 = 1.49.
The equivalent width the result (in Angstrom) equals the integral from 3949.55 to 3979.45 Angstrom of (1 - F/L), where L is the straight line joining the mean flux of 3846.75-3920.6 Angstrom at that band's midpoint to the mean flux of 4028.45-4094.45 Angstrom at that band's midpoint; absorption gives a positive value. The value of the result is 8.7 Angstrom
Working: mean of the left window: 6.75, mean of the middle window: 6.19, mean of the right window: 11.2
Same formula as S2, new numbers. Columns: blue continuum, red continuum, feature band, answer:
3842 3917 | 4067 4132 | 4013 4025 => -2.8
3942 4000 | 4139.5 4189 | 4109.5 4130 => -1.7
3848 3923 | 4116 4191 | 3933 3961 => 4.6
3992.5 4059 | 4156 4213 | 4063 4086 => 0.7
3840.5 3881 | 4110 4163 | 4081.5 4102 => -2.0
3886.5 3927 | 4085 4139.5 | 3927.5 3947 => 8.4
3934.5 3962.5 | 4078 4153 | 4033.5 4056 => -5.0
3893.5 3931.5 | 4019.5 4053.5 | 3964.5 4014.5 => 6.0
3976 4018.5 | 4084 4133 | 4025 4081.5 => -1.9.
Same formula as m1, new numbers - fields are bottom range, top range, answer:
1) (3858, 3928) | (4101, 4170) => 1.57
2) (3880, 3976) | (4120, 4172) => 1.69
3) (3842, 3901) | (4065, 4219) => 1.75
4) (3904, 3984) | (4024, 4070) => 1.71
